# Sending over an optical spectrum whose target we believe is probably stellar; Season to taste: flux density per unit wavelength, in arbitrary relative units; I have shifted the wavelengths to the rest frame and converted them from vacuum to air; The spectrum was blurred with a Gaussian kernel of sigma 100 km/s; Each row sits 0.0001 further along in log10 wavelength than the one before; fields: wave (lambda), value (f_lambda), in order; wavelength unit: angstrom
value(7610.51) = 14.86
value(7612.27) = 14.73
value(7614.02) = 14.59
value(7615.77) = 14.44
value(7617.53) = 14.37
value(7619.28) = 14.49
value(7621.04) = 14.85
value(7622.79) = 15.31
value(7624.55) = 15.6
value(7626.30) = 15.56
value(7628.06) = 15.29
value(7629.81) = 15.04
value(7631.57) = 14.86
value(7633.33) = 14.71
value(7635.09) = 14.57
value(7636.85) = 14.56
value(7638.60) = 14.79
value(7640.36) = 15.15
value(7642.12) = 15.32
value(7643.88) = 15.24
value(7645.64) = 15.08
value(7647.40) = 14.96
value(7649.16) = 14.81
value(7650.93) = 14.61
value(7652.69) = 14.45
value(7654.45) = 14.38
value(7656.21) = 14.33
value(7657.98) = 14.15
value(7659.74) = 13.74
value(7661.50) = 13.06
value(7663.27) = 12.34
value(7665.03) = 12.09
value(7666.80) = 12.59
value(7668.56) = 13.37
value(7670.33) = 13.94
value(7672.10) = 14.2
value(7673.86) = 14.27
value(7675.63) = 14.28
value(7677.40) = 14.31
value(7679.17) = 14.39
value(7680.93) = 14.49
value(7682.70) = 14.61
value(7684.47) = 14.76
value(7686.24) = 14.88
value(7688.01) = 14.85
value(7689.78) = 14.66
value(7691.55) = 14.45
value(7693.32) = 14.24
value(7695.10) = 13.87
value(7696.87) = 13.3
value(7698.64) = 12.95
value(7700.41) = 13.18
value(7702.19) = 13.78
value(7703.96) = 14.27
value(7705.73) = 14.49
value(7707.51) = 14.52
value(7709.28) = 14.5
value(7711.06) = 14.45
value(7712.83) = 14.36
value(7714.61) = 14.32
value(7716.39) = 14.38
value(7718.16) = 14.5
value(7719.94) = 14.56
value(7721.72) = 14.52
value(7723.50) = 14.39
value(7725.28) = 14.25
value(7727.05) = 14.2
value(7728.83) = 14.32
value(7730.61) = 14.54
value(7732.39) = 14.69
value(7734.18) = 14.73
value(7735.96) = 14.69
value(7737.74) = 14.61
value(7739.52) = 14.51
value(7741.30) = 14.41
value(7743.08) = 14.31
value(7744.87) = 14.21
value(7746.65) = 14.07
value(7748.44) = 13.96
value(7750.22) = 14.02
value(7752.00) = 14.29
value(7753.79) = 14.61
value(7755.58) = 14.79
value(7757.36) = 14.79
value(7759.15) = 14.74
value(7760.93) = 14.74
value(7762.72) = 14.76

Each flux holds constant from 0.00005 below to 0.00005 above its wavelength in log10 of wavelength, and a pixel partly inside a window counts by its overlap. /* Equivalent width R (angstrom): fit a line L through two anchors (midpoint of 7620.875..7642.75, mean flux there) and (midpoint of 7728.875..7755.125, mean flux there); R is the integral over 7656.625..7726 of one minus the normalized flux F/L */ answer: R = 3.0 angstrom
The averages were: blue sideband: 15.1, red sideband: 14.4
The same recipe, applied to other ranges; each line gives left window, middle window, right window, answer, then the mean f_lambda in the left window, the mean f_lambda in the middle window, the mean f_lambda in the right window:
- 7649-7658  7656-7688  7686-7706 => 0.8 angstrom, 14.4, 13.9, 14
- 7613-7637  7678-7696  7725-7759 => 0.2 angstrom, 14.9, 14.5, 14.4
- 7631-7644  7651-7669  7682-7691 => 1.6 angstrom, 14.9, 13.5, 14.7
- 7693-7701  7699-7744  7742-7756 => -1.7 angstrom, 13.5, 14.4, 14.3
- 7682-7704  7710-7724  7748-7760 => -0.2 angstrom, 14.1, 14.4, 14.5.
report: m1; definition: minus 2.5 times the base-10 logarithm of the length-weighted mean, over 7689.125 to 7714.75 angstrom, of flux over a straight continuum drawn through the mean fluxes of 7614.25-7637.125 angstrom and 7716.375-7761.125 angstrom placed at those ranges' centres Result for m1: 0.04 mag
